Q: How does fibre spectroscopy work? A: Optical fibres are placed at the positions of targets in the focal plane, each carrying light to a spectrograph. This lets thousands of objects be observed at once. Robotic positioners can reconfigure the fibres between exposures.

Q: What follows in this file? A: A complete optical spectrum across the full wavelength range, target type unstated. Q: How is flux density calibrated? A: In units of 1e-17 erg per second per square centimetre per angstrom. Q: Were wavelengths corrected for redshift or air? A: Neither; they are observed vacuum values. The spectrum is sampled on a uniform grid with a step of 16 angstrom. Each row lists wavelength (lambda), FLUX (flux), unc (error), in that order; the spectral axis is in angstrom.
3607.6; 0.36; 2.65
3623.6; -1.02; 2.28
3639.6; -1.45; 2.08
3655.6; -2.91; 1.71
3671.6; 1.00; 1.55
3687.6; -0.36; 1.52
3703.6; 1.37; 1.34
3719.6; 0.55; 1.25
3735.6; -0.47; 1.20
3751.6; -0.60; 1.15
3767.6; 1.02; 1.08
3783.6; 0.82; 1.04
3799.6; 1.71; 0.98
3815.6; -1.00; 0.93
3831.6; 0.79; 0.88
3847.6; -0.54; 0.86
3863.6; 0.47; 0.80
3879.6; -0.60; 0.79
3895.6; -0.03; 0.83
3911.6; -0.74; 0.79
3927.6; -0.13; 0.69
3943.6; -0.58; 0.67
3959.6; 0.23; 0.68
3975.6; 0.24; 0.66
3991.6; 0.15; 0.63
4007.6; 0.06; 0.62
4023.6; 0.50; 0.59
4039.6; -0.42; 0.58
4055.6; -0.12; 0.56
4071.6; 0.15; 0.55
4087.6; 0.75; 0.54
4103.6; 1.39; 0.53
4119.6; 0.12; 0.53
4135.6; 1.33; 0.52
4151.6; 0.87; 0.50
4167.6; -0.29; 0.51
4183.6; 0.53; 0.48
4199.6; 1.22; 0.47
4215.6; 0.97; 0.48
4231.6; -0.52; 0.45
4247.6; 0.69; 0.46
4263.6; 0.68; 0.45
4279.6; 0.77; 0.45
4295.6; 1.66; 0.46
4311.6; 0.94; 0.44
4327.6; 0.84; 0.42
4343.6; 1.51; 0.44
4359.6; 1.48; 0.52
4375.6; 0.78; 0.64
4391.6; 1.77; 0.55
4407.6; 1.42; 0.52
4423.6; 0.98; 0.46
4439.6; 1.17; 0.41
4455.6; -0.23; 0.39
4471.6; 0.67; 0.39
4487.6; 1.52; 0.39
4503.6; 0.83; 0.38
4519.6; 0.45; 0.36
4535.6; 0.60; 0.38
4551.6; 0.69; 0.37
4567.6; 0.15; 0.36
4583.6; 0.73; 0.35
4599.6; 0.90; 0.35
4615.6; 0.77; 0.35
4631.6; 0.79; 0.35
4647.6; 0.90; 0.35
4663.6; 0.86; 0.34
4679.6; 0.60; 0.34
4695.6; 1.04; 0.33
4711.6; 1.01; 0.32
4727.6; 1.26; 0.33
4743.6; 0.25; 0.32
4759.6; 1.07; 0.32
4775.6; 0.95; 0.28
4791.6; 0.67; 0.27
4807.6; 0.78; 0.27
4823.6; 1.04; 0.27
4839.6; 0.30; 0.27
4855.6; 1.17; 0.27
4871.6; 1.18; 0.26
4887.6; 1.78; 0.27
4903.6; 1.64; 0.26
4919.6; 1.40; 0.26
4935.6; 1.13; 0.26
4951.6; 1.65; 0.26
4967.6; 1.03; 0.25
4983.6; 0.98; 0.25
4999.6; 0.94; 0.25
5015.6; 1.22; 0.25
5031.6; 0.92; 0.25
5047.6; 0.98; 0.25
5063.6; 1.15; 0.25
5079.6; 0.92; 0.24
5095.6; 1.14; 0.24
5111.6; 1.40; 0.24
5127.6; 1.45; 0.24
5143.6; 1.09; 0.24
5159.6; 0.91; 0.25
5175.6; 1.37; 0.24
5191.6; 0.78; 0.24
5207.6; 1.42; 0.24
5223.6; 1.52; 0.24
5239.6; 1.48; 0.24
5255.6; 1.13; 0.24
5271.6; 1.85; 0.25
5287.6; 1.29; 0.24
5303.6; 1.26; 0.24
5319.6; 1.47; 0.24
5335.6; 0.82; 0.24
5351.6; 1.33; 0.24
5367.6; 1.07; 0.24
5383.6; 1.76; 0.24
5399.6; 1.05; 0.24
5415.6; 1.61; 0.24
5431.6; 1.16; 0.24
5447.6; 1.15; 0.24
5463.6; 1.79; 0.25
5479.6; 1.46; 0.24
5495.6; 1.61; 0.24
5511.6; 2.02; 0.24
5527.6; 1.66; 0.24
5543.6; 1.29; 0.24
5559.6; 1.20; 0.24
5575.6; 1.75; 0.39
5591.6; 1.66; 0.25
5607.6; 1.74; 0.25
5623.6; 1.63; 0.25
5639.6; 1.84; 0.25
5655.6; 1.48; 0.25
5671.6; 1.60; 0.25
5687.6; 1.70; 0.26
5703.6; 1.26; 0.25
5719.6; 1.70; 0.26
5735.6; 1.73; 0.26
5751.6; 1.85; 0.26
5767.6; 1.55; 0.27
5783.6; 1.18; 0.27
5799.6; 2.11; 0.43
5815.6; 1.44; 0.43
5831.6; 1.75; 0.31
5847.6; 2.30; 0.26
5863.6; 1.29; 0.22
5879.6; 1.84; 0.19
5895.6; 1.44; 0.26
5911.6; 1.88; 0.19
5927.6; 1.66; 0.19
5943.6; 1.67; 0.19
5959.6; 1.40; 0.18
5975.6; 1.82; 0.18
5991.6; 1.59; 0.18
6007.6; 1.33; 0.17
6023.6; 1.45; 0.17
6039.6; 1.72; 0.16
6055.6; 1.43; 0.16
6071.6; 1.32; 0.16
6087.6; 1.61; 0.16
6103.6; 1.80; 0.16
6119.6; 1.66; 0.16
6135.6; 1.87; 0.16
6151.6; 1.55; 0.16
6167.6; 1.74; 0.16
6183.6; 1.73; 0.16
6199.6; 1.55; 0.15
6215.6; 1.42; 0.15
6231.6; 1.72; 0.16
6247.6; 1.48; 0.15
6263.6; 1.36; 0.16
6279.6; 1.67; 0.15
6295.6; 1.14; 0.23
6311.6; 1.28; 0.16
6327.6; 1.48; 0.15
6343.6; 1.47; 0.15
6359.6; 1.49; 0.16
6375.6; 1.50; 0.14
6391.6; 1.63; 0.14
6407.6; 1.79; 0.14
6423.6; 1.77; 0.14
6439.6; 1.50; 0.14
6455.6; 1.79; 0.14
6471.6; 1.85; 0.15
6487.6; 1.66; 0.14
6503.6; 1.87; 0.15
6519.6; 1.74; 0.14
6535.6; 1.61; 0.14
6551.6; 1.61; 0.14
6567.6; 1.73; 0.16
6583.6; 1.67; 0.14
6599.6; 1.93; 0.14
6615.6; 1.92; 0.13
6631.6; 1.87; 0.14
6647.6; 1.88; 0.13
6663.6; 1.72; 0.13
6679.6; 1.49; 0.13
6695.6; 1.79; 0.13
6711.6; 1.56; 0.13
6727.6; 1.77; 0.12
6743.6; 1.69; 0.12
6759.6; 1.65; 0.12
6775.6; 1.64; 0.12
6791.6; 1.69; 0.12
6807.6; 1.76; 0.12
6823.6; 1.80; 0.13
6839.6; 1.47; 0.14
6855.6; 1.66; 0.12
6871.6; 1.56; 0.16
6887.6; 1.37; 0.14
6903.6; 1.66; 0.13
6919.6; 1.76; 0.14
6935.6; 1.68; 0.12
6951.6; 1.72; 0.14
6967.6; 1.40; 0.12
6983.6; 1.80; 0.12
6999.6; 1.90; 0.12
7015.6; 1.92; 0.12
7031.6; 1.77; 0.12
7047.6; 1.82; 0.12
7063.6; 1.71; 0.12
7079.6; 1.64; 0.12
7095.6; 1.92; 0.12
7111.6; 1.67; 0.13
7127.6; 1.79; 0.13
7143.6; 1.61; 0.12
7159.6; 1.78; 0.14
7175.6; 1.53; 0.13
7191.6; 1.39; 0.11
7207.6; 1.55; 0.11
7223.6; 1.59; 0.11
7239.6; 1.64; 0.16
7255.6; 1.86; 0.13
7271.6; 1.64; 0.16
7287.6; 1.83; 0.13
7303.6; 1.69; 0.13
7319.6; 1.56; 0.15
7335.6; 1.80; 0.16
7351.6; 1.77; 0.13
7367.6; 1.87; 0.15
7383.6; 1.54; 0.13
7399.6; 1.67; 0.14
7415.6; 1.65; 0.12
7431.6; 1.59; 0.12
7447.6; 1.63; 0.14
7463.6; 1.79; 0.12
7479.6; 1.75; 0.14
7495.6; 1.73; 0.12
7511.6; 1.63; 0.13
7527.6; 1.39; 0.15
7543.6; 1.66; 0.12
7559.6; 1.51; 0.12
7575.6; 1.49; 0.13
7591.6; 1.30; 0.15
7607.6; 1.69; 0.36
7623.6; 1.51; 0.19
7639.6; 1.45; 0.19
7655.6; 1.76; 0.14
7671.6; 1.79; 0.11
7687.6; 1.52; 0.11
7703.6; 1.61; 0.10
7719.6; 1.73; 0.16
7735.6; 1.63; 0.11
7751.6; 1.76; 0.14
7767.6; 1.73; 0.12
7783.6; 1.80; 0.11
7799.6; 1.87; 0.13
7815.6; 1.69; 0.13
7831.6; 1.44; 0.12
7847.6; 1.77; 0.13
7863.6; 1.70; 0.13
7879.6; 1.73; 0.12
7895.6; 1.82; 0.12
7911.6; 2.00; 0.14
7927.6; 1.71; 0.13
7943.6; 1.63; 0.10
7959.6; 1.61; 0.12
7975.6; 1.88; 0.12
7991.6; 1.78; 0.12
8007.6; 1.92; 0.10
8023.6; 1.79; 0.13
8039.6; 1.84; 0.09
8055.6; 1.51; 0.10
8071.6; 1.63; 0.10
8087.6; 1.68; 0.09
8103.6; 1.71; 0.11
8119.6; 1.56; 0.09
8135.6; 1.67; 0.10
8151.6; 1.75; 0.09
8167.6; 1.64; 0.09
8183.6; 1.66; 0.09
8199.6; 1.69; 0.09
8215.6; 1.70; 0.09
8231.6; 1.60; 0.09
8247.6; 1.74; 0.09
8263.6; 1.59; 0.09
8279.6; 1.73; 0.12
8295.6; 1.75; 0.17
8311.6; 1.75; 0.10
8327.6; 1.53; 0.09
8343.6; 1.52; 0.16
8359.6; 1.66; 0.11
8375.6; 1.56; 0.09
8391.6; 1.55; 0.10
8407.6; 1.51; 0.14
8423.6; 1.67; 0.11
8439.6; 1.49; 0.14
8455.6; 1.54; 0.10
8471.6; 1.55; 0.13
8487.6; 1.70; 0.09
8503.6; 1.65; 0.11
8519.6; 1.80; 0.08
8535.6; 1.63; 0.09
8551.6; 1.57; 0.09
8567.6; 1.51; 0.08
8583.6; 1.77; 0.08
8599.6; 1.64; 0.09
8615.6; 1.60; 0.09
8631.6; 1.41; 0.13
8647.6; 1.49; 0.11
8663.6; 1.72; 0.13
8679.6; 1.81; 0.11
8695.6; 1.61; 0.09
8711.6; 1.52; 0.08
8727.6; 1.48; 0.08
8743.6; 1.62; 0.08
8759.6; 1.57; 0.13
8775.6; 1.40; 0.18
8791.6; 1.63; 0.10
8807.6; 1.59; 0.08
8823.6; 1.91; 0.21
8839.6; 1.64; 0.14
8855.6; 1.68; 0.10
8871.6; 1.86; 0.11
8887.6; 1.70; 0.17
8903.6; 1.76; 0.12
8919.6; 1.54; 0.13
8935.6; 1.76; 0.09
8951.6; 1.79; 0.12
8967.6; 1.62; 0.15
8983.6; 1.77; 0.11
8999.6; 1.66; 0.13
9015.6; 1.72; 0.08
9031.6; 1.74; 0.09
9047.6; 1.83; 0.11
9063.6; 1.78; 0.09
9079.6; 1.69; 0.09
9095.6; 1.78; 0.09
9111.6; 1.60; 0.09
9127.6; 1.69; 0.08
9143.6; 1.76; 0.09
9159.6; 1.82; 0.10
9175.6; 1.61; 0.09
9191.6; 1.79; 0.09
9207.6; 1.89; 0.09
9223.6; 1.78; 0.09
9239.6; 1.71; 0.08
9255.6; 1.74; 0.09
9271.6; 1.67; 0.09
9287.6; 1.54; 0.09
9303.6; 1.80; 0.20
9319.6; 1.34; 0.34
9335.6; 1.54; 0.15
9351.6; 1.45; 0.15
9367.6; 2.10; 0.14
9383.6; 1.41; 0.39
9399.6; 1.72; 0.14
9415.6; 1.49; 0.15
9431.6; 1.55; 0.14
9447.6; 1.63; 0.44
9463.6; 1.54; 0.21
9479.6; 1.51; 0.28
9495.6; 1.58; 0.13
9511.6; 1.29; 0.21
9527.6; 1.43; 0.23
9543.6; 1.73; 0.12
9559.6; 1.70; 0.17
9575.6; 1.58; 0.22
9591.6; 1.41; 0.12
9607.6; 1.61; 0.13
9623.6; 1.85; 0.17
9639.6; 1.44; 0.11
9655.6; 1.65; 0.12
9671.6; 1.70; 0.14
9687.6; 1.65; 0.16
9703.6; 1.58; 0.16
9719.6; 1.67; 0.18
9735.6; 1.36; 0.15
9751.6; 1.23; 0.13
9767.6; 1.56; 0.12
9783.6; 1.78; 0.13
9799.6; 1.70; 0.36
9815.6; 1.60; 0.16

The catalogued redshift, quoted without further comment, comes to 0.220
